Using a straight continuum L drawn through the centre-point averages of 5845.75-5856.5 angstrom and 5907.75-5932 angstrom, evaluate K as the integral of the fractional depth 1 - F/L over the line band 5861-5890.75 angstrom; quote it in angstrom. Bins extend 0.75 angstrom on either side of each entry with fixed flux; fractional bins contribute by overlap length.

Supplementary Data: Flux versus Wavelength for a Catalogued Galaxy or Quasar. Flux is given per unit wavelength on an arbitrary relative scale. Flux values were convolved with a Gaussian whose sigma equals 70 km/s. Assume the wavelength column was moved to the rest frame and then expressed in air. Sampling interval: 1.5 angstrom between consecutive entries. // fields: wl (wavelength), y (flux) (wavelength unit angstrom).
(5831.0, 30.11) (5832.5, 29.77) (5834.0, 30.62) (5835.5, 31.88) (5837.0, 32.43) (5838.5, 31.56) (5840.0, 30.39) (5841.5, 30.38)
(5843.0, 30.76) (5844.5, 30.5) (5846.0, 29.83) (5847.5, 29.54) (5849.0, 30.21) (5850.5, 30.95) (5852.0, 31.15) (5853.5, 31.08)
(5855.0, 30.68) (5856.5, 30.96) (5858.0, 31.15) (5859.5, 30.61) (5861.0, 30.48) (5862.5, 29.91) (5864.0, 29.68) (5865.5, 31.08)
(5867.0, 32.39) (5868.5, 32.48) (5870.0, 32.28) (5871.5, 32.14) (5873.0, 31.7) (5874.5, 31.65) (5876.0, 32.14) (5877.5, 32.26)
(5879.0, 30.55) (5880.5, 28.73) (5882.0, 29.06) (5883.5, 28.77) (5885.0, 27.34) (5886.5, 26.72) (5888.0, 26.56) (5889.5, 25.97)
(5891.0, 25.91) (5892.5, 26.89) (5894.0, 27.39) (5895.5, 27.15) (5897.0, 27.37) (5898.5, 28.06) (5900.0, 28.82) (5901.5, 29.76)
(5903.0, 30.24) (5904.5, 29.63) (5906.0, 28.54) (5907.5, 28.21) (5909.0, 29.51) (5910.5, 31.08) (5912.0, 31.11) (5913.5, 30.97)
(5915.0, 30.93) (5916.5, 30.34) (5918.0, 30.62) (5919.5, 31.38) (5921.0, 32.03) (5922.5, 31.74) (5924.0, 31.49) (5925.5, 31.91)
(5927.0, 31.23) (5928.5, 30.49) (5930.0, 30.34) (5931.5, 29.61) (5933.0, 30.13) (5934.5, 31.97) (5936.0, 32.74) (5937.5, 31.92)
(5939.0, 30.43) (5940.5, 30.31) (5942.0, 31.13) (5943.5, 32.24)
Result 0.6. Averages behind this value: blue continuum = 30.6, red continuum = 30.9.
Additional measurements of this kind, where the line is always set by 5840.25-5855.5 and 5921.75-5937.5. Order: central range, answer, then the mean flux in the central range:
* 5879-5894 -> 1.6 angstrom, 27.5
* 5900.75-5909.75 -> 0.5 angstrom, 29.3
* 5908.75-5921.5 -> 0.1 angstrom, 30.9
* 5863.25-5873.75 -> -0.3 angstrom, 31.7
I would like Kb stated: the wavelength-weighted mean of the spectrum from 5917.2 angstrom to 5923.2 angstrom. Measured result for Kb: 31.4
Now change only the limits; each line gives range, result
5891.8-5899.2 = 27.4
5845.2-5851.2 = 30.1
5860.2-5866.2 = 30.3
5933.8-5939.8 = 31.8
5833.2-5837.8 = 31.6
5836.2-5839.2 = 32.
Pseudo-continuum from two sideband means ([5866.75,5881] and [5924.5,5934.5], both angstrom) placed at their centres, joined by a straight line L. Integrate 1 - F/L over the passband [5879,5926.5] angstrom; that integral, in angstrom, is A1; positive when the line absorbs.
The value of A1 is 3.0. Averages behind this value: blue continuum 31.7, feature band 29.2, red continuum 30.7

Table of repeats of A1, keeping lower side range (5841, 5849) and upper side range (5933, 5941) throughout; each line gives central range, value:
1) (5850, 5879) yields -0.8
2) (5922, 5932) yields 0.1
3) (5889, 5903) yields 1.5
